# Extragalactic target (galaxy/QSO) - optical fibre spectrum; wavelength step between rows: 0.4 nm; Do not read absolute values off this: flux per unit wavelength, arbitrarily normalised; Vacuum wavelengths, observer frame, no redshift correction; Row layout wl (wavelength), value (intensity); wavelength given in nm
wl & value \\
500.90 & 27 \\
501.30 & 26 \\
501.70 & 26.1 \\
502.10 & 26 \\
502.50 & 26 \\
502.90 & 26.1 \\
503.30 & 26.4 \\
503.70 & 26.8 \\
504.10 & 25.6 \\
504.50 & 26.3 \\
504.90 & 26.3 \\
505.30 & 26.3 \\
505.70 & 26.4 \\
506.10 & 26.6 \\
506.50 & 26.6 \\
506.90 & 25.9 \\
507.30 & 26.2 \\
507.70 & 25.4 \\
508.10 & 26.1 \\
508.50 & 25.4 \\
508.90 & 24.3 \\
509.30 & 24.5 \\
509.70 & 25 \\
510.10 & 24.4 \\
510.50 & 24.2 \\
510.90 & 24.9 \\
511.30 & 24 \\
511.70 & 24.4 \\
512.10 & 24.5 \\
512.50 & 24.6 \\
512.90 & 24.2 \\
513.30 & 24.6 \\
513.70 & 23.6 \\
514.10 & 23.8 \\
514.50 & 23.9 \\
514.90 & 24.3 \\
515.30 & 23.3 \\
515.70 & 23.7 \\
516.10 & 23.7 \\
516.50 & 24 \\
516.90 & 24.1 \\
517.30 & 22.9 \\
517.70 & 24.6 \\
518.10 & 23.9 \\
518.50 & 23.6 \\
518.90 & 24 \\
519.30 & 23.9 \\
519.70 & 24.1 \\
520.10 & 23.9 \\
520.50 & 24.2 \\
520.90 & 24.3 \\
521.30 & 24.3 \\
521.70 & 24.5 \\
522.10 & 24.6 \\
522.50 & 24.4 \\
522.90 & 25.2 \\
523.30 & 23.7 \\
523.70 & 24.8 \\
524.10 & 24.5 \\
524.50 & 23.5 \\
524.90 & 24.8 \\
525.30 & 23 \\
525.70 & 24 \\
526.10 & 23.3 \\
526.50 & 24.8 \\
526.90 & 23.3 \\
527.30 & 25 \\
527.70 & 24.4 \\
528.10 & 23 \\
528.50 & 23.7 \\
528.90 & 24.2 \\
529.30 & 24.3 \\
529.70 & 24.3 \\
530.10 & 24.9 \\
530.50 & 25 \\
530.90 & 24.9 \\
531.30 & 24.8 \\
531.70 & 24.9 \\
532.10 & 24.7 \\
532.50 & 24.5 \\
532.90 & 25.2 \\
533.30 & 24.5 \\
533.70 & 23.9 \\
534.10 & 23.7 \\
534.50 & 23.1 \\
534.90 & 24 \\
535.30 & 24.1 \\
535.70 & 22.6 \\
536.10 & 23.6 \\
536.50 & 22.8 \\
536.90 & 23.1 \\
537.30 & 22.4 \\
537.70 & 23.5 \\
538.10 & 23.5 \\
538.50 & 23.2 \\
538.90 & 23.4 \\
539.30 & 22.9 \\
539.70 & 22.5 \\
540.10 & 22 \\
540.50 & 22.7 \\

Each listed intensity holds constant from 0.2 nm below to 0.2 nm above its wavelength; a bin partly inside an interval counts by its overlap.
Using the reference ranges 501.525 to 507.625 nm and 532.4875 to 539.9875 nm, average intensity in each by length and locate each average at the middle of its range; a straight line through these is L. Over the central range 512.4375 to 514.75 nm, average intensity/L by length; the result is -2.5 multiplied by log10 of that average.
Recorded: 0.06 mag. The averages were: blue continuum 26.2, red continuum 23.5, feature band 24.1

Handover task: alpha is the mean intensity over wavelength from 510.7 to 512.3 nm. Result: 24.4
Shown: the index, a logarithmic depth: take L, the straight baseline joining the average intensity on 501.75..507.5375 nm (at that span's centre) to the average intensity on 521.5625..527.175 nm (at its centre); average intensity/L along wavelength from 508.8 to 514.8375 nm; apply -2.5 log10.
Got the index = 0.051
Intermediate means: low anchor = 26.2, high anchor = 24.2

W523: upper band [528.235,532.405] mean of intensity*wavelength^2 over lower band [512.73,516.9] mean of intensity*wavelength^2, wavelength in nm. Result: 1.09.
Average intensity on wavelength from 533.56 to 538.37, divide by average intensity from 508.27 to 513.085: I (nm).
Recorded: 1.0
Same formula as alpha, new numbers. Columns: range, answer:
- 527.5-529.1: 23.8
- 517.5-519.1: 24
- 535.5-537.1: 23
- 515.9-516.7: 23.9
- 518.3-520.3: 23.9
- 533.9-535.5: 23.7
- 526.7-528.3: 23.9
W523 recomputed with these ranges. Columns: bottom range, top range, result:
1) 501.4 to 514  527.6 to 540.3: 1.04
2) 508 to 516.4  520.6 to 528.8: 1.04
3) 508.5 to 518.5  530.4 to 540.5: 1.07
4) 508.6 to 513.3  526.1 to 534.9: 1.07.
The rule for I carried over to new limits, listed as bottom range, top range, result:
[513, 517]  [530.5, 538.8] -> 1.00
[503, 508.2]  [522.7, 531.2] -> 0.92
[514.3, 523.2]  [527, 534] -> 1.02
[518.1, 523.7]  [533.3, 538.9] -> 0.97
